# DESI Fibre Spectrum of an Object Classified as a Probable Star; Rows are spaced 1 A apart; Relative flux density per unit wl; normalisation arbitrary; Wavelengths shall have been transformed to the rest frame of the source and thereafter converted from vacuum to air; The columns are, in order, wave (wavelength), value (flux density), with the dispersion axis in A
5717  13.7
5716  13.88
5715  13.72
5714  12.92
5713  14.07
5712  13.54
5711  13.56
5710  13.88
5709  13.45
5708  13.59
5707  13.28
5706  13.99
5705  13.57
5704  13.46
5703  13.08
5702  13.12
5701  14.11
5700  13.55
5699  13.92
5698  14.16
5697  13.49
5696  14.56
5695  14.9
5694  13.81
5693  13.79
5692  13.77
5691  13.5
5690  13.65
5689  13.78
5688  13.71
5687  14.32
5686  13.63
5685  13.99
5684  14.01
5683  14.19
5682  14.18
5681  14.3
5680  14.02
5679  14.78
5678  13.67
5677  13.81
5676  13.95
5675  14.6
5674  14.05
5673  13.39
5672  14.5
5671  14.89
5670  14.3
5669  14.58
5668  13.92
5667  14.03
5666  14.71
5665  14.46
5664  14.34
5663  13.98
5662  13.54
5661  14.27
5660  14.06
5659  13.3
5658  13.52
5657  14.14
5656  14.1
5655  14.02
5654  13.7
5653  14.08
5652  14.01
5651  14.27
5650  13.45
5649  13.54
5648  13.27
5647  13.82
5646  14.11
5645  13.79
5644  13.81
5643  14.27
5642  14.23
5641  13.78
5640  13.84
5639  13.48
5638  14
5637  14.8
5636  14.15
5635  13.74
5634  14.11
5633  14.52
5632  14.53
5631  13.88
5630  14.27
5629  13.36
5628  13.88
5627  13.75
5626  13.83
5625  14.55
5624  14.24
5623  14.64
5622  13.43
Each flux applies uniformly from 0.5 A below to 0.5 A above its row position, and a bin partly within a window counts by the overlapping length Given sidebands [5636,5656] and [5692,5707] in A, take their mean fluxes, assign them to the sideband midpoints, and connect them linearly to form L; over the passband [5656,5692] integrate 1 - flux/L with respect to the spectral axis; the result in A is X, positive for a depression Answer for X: -0.51 A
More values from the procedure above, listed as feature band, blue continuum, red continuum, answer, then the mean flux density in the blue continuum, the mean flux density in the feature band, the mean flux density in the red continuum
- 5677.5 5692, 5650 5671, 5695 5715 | -0.1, 14.1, 14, 13.7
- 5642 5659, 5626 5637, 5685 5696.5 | 0.2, 14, 13.9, 13.9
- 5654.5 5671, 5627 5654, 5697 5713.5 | -0.3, 14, 14.1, 13.6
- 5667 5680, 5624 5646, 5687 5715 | -0.3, 14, 14.2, 13.7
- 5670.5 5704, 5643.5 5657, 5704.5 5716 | -0.6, 13.9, 14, 13.6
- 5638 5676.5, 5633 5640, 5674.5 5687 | 0.2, 14.1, 14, 14.1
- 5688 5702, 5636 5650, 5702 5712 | -0.3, 13.9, 13.9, 13.5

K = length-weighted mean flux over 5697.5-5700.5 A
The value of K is 13.9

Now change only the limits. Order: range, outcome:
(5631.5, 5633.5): 14.5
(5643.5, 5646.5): 13.9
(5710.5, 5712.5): 13.6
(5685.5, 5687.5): 14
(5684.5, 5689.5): 13.9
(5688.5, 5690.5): 13.7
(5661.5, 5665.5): 14.1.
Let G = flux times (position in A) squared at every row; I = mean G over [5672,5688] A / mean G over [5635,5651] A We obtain 1.03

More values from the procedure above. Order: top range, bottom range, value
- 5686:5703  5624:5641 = 1.01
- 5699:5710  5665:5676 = 0.96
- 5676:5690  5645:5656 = 1.02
